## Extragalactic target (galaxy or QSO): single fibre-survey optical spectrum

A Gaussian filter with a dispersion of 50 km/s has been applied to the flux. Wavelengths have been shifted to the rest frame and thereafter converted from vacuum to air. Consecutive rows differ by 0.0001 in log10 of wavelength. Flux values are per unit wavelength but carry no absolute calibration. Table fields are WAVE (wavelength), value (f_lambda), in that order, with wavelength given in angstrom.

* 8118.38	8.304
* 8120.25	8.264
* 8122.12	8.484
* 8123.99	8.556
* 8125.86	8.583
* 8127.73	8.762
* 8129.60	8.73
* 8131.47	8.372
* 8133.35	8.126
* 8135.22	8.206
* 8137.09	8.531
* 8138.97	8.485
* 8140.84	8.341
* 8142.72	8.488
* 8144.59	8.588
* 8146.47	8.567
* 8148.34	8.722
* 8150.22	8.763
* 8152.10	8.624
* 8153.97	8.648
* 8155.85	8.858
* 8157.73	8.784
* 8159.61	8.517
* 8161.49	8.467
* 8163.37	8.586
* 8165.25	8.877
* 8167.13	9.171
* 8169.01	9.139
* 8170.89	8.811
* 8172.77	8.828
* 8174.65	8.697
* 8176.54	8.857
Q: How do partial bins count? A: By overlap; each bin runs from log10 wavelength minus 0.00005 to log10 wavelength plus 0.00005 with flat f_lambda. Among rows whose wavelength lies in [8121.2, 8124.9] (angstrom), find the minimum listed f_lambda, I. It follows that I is 8.484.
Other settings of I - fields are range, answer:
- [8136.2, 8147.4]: 8.341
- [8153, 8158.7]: 8.648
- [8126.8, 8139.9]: 8.126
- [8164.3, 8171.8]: 8.811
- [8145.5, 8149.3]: 8.567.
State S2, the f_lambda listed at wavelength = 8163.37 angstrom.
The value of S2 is 8.586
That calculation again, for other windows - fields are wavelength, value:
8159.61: 8.517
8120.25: 8.264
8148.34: 8.722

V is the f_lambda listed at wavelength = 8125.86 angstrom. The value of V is 8.583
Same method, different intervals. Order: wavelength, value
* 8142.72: 8.488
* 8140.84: 8.341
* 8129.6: 8.73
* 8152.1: 8.624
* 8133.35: 8.126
